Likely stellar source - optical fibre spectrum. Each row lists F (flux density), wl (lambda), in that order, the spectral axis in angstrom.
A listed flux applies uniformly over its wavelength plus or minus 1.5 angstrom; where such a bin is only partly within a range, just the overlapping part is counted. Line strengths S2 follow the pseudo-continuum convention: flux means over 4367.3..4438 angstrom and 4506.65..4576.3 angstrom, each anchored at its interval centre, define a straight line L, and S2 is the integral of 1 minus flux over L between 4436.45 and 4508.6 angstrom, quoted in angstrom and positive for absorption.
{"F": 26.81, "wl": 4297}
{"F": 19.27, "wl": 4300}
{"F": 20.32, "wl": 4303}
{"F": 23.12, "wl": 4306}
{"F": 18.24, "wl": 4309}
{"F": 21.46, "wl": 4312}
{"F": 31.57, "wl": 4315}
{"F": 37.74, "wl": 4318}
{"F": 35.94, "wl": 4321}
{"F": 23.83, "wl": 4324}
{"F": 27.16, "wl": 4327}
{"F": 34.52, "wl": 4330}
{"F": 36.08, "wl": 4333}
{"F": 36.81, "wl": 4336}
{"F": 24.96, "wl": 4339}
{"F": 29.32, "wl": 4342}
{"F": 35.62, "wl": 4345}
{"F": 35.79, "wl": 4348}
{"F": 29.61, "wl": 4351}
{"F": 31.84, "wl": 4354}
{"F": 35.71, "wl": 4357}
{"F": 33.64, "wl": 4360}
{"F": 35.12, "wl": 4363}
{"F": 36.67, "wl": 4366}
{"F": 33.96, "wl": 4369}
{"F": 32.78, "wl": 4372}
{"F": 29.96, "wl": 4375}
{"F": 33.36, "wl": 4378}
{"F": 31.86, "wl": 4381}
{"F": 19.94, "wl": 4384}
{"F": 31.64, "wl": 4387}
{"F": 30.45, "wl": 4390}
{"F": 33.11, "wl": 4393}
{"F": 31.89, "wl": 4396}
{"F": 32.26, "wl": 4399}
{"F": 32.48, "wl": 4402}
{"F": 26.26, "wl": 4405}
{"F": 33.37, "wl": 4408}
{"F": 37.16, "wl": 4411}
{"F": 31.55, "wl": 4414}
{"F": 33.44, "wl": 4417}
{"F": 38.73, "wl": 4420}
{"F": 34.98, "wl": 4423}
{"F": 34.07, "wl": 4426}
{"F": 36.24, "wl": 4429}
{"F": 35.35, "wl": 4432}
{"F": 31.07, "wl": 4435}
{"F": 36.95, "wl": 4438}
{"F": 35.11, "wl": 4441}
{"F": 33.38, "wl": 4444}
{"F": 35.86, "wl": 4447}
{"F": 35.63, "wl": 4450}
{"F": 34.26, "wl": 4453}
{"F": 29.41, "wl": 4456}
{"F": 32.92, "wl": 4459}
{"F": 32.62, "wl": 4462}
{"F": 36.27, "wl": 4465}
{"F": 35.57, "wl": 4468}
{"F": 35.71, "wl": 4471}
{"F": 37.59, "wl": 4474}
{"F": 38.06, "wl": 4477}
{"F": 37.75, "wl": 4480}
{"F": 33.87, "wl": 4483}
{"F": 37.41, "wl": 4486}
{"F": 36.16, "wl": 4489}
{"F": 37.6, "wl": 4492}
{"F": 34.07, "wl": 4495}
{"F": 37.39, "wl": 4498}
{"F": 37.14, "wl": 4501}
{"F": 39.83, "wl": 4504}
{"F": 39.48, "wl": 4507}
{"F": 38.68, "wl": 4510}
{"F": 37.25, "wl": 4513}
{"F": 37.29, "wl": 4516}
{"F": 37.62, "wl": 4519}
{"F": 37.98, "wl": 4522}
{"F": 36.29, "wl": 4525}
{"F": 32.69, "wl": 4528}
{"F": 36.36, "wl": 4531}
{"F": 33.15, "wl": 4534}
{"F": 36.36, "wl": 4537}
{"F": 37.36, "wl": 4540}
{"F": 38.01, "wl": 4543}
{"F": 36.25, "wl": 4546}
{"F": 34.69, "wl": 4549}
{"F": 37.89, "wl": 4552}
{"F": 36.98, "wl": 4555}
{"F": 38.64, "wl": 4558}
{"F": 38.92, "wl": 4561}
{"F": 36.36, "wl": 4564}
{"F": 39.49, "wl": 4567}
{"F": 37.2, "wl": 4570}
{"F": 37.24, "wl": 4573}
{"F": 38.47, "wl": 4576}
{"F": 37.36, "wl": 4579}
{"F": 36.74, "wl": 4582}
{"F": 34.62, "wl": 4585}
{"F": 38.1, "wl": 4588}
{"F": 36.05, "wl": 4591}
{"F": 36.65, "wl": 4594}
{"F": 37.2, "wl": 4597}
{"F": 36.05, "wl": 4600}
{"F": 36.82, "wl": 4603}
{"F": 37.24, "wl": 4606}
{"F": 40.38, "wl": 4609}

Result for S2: -2.1 angstrom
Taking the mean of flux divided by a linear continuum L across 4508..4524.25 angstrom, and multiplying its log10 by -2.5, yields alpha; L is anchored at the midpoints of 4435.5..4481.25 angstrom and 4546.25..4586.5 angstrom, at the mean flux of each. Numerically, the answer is -0.04 mag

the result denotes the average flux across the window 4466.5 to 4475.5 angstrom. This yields 36.3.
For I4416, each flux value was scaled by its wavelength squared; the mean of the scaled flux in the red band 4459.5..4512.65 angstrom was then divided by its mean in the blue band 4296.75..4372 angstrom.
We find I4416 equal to 1.3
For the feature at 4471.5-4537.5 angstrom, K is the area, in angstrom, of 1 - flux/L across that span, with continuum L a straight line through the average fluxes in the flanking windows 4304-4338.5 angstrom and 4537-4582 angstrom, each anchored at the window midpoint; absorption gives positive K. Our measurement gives -2.3 angstrom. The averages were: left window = 29.4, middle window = 36.8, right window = 37.4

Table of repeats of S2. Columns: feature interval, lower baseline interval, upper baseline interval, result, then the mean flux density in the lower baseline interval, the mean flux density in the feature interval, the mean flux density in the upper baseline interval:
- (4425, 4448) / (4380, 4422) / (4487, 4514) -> -0.6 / 31.8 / 34.7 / 37.5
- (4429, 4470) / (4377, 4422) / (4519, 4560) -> -1.0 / 31.9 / 34.3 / 36.4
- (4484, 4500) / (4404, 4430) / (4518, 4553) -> -0.5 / 34.1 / 36.5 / 36.2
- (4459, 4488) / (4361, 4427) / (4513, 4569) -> -0.9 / 32.5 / 35.9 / 36.8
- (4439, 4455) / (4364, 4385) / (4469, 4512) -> 0.2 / 31.6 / 34.7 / 37.2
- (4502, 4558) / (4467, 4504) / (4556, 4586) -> 0.3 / 36.7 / 36.9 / 37.5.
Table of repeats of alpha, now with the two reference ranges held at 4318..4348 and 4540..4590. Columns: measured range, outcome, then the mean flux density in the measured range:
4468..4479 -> -0.05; 36.9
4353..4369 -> -0.06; 34.6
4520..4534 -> 0.03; 35.6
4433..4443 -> 0.00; 34.4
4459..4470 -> 0.01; 34.6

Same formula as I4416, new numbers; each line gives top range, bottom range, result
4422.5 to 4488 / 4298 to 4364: 1.24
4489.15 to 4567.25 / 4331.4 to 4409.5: 1.24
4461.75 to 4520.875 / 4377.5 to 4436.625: 1.18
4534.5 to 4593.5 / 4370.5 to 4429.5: 1.24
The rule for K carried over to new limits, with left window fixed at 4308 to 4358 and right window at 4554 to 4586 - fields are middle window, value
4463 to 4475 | -0.46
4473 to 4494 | -1.01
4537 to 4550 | 0.05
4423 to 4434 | -0.44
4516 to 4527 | -0.28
